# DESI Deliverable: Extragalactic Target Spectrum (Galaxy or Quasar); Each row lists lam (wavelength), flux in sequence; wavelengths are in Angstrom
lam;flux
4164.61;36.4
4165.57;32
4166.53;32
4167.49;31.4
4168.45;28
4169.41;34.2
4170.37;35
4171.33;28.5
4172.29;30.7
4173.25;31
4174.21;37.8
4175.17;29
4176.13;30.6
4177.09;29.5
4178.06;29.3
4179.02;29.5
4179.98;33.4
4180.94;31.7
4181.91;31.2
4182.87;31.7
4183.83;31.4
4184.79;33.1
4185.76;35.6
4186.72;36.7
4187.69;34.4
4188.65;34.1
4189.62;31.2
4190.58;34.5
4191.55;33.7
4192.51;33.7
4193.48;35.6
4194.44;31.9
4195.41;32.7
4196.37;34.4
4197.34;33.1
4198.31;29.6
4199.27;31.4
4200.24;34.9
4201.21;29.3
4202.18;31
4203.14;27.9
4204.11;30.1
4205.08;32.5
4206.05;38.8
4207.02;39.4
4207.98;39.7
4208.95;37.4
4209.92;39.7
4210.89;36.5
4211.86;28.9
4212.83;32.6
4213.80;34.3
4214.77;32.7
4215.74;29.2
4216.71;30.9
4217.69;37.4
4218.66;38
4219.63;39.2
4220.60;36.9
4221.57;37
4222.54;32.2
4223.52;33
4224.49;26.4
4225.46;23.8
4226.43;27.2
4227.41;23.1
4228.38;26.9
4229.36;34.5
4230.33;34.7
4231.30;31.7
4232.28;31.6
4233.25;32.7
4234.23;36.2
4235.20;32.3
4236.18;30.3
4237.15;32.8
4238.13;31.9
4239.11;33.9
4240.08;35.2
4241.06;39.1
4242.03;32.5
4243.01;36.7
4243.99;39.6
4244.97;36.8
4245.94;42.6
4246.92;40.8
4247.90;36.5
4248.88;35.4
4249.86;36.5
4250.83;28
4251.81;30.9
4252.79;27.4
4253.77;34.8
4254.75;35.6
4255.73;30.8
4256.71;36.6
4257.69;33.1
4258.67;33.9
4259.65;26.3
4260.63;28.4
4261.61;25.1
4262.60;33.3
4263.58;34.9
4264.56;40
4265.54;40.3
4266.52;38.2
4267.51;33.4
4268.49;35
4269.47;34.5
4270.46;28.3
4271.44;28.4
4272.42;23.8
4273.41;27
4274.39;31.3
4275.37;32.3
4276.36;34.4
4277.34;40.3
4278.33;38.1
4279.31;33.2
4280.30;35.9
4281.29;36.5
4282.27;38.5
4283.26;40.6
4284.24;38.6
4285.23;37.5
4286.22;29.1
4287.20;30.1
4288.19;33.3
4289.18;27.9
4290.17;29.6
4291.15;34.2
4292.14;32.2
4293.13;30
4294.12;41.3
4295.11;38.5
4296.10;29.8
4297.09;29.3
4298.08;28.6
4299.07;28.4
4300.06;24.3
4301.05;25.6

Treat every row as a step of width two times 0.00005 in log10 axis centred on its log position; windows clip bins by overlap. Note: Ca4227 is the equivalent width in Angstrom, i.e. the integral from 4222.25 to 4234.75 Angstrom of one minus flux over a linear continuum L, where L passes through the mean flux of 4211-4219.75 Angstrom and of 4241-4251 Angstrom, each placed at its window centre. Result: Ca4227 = 1.7 Angstrom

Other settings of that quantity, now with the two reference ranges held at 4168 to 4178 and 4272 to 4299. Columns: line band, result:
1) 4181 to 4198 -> -0.9 Angstrom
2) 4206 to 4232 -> -0.9 Angstrom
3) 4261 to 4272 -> -0.2 Angstrom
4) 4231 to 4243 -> -0.4 Angstrom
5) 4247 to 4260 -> -0.1 Angstrom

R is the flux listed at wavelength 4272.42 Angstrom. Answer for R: 23.8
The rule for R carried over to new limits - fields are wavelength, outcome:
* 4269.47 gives 34.5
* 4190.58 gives 34.5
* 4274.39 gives 31.3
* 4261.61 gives 25.1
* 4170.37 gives 35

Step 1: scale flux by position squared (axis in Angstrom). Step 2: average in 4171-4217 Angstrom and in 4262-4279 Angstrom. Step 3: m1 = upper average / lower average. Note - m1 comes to 1.1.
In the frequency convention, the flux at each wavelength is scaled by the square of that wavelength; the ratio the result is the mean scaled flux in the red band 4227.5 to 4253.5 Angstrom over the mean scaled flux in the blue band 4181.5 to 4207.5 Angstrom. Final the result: 1.05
